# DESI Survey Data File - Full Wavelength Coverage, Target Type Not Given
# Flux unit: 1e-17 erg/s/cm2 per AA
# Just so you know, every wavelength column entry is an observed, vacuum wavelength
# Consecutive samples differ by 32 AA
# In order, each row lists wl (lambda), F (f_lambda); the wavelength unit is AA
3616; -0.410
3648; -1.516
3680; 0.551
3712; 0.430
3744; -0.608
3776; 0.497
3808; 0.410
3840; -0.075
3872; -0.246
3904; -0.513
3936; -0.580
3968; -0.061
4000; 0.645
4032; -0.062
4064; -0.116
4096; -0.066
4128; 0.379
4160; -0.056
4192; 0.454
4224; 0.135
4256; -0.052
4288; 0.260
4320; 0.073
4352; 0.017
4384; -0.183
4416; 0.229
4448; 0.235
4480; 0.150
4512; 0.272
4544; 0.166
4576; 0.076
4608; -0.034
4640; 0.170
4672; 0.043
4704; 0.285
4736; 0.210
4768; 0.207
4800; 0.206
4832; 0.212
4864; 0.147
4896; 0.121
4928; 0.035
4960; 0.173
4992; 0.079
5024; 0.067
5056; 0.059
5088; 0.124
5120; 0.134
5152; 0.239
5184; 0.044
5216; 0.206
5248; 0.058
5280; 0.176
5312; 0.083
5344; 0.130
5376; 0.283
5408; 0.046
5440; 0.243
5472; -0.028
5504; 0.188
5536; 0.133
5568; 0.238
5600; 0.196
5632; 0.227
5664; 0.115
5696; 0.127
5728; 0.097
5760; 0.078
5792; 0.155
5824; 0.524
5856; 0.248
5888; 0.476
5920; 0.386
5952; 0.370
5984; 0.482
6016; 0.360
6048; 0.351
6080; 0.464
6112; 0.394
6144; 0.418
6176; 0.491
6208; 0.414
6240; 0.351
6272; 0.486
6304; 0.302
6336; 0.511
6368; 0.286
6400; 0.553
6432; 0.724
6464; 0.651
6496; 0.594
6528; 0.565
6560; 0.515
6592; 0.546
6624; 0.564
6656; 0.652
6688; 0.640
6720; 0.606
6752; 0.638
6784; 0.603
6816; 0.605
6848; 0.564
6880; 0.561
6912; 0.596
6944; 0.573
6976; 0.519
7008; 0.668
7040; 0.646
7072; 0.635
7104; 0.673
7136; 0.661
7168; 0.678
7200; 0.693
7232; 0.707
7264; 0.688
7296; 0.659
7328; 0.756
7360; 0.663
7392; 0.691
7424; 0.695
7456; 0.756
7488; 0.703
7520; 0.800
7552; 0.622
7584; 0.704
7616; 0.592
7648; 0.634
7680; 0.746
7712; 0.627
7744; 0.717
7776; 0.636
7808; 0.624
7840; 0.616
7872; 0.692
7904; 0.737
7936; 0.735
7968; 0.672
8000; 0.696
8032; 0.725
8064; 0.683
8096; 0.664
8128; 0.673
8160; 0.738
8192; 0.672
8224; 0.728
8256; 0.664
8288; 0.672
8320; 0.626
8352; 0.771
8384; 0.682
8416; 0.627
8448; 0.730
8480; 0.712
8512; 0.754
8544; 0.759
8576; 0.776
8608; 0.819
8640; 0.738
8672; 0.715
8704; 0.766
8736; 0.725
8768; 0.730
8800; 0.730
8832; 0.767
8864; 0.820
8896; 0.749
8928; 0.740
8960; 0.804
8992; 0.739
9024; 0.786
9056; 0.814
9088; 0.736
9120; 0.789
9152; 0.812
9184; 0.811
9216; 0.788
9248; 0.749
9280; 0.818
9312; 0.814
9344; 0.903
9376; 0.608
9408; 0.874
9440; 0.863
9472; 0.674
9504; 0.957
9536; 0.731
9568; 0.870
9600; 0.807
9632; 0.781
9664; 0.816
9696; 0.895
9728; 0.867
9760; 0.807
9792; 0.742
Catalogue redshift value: 0.604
